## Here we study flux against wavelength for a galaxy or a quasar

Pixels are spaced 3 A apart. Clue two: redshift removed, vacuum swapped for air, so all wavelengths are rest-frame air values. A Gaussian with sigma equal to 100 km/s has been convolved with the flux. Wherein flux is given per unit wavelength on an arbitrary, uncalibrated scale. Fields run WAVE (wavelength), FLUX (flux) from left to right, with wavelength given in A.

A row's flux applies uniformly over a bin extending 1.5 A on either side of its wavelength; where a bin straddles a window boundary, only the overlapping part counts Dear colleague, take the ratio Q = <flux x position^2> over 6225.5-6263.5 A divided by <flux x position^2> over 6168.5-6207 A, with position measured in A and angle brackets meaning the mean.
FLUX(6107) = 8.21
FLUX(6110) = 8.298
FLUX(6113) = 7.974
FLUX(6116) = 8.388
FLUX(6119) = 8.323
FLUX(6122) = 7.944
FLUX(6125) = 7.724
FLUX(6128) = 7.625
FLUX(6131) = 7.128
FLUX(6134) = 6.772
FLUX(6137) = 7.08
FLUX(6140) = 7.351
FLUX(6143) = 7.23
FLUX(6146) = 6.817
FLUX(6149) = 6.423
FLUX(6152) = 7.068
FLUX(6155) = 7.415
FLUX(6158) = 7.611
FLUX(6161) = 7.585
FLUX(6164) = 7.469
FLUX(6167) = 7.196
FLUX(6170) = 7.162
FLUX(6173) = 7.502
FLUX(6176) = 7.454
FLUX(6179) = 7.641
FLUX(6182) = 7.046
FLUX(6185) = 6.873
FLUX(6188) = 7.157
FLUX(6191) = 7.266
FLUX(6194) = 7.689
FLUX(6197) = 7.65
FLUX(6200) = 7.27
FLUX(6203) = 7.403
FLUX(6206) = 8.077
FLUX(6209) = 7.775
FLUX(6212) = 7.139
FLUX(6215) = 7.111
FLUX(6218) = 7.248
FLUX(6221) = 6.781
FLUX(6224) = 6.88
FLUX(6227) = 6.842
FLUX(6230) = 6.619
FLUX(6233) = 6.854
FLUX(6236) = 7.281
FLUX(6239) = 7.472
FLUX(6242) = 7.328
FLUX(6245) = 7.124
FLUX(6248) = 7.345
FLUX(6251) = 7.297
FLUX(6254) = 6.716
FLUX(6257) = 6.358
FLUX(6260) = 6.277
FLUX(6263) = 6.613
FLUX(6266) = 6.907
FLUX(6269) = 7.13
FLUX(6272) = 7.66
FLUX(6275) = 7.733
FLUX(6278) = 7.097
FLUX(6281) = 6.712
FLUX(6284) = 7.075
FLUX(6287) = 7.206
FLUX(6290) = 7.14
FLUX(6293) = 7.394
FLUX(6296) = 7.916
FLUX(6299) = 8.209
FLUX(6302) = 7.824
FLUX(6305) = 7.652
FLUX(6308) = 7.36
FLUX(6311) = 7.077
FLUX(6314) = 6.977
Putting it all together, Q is 0.96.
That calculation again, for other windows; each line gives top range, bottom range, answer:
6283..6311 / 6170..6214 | 1.05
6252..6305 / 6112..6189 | 1.02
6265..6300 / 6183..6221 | 1.02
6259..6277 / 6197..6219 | 0.97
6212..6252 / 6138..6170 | 1.01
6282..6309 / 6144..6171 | 1.09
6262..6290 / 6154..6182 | 0.99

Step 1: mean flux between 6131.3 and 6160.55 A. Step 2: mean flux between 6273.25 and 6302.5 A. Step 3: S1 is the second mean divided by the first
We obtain 1.0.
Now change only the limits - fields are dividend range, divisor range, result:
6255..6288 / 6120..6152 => 0.97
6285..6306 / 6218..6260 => 1.09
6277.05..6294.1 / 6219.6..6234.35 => 1.04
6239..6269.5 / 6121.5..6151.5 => 0.97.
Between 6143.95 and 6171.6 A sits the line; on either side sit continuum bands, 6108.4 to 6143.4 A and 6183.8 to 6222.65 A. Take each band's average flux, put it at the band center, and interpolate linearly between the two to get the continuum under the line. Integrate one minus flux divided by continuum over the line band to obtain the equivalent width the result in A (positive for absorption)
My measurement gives 1.2 A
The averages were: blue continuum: 7.67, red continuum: 7.34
